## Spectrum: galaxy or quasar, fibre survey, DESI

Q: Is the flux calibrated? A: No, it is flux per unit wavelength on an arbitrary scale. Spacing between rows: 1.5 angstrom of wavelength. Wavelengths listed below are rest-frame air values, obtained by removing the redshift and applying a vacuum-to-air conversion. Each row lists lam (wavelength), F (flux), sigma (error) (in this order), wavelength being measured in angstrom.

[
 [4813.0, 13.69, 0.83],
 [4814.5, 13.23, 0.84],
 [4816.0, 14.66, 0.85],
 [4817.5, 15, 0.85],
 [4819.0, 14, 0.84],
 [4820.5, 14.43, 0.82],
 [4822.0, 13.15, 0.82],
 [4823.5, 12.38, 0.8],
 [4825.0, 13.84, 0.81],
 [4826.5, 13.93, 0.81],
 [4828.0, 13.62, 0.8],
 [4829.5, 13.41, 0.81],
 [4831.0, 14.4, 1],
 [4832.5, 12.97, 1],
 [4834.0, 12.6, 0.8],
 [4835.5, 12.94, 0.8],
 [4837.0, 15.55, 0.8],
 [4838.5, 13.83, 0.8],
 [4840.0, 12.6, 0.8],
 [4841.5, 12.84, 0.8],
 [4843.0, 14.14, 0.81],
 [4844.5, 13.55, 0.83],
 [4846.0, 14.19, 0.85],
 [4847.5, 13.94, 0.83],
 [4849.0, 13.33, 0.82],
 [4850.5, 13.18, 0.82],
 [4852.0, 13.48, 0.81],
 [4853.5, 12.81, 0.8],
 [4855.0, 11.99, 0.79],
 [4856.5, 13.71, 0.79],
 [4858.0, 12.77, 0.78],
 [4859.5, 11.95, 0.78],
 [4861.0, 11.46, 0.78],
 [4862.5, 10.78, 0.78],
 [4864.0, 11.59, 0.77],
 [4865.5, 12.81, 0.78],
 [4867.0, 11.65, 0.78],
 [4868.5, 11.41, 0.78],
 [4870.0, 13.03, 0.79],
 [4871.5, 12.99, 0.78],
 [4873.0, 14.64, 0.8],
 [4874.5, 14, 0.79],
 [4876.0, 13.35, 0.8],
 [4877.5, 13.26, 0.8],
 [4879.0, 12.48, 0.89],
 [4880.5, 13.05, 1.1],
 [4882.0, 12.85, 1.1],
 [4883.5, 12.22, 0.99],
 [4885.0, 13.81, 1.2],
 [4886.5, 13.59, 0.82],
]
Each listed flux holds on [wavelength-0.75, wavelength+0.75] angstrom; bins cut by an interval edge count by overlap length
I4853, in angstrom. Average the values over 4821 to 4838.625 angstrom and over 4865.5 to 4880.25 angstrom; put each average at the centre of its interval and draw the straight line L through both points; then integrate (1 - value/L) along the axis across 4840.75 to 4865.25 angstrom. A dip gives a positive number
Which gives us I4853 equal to 0.7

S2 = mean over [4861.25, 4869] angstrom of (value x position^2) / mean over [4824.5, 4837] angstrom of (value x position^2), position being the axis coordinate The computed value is 0.87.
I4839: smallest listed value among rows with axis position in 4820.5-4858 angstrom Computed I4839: 11.99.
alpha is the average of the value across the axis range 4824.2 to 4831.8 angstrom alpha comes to 13.8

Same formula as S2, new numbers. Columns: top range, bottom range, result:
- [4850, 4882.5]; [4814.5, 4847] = 0.94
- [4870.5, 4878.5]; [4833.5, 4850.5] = 1.01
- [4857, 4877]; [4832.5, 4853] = 0.94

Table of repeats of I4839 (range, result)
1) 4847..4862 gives 11.46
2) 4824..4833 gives 12.97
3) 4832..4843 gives 12.6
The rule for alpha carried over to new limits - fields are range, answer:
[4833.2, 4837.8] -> 13.7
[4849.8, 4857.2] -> 13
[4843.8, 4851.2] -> 13.6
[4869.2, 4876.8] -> 13.6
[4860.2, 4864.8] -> 11.3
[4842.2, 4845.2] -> 13.8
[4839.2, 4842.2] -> 12.7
